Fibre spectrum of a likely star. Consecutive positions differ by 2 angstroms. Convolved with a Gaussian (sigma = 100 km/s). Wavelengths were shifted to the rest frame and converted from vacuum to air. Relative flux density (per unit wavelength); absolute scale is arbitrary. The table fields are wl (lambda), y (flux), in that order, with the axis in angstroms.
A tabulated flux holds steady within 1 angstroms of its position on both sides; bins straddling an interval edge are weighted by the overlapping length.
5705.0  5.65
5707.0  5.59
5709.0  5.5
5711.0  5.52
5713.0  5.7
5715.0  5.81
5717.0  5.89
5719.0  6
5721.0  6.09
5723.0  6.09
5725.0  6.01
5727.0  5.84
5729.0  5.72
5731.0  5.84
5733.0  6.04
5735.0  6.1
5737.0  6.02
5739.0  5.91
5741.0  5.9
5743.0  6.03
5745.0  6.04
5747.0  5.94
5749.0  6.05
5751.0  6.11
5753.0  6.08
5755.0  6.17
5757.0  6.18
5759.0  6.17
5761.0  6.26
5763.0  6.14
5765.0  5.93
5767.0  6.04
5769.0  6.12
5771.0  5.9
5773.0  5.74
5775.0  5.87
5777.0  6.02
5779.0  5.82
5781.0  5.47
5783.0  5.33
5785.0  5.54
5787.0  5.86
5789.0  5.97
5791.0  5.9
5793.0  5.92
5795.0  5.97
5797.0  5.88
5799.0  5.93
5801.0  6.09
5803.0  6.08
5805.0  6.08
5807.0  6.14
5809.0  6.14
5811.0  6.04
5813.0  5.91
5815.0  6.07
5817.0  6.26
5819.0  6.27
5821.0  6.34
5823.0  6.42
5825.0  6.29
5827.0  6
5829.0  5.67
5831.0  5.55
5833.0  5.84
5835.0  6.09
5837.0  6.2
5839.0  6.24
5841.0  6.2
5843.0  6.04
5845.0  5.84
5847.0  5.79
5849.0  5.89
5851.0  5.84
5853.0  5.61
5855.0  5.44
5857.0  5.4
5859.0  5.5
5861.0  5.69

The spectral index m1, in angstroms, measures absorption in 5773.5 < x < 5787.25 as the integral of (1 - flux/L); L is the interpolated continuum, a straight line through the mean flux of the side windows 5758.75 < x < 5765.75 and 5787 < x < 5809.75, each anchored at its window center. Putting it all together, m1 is 0.8 angstroms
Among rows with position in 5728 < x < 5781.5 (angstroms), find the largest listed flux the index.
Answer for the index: 6.26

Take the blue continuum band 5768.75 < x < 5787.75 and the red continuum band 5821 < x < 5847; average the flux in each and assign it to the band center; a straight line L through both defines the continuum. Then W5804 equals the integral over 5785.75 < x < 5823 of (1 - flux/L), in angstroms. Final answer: -1.1 angstroms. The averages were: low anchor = 5.75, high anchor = 6.03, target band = 6.05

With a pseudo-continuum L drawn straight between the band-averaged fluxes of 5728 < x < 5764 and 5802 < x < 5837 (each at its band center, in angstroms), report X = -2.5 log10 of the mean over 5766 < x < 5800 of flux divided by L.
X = 0.04 mag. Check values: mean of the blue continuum 6.04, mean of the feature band 5.84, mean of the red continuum 6.07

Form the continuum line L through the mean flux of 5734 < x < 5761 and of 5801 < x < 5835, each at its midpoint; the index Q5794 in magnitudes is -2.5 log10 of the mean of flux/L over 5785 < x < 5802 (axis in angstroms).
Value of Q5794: 0.027 mag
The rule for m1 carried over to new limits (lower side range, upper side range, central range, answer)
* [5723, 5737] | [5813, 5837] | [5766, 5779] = 0.1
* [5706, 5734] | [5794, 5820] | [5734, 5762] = -0.8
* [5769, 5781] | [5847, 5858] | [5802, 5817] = -0.8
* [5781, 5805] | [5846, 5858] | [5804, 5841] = -2.1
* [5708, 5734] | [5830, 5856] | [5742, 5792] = -0.7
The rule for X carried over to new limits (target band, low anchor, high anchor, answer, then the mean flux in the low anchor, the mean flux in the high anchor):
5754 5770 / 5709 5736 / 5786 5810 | -0.03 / 5.88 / 6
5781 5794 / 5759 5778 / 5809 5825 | 0.06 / 6.01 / 6.19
